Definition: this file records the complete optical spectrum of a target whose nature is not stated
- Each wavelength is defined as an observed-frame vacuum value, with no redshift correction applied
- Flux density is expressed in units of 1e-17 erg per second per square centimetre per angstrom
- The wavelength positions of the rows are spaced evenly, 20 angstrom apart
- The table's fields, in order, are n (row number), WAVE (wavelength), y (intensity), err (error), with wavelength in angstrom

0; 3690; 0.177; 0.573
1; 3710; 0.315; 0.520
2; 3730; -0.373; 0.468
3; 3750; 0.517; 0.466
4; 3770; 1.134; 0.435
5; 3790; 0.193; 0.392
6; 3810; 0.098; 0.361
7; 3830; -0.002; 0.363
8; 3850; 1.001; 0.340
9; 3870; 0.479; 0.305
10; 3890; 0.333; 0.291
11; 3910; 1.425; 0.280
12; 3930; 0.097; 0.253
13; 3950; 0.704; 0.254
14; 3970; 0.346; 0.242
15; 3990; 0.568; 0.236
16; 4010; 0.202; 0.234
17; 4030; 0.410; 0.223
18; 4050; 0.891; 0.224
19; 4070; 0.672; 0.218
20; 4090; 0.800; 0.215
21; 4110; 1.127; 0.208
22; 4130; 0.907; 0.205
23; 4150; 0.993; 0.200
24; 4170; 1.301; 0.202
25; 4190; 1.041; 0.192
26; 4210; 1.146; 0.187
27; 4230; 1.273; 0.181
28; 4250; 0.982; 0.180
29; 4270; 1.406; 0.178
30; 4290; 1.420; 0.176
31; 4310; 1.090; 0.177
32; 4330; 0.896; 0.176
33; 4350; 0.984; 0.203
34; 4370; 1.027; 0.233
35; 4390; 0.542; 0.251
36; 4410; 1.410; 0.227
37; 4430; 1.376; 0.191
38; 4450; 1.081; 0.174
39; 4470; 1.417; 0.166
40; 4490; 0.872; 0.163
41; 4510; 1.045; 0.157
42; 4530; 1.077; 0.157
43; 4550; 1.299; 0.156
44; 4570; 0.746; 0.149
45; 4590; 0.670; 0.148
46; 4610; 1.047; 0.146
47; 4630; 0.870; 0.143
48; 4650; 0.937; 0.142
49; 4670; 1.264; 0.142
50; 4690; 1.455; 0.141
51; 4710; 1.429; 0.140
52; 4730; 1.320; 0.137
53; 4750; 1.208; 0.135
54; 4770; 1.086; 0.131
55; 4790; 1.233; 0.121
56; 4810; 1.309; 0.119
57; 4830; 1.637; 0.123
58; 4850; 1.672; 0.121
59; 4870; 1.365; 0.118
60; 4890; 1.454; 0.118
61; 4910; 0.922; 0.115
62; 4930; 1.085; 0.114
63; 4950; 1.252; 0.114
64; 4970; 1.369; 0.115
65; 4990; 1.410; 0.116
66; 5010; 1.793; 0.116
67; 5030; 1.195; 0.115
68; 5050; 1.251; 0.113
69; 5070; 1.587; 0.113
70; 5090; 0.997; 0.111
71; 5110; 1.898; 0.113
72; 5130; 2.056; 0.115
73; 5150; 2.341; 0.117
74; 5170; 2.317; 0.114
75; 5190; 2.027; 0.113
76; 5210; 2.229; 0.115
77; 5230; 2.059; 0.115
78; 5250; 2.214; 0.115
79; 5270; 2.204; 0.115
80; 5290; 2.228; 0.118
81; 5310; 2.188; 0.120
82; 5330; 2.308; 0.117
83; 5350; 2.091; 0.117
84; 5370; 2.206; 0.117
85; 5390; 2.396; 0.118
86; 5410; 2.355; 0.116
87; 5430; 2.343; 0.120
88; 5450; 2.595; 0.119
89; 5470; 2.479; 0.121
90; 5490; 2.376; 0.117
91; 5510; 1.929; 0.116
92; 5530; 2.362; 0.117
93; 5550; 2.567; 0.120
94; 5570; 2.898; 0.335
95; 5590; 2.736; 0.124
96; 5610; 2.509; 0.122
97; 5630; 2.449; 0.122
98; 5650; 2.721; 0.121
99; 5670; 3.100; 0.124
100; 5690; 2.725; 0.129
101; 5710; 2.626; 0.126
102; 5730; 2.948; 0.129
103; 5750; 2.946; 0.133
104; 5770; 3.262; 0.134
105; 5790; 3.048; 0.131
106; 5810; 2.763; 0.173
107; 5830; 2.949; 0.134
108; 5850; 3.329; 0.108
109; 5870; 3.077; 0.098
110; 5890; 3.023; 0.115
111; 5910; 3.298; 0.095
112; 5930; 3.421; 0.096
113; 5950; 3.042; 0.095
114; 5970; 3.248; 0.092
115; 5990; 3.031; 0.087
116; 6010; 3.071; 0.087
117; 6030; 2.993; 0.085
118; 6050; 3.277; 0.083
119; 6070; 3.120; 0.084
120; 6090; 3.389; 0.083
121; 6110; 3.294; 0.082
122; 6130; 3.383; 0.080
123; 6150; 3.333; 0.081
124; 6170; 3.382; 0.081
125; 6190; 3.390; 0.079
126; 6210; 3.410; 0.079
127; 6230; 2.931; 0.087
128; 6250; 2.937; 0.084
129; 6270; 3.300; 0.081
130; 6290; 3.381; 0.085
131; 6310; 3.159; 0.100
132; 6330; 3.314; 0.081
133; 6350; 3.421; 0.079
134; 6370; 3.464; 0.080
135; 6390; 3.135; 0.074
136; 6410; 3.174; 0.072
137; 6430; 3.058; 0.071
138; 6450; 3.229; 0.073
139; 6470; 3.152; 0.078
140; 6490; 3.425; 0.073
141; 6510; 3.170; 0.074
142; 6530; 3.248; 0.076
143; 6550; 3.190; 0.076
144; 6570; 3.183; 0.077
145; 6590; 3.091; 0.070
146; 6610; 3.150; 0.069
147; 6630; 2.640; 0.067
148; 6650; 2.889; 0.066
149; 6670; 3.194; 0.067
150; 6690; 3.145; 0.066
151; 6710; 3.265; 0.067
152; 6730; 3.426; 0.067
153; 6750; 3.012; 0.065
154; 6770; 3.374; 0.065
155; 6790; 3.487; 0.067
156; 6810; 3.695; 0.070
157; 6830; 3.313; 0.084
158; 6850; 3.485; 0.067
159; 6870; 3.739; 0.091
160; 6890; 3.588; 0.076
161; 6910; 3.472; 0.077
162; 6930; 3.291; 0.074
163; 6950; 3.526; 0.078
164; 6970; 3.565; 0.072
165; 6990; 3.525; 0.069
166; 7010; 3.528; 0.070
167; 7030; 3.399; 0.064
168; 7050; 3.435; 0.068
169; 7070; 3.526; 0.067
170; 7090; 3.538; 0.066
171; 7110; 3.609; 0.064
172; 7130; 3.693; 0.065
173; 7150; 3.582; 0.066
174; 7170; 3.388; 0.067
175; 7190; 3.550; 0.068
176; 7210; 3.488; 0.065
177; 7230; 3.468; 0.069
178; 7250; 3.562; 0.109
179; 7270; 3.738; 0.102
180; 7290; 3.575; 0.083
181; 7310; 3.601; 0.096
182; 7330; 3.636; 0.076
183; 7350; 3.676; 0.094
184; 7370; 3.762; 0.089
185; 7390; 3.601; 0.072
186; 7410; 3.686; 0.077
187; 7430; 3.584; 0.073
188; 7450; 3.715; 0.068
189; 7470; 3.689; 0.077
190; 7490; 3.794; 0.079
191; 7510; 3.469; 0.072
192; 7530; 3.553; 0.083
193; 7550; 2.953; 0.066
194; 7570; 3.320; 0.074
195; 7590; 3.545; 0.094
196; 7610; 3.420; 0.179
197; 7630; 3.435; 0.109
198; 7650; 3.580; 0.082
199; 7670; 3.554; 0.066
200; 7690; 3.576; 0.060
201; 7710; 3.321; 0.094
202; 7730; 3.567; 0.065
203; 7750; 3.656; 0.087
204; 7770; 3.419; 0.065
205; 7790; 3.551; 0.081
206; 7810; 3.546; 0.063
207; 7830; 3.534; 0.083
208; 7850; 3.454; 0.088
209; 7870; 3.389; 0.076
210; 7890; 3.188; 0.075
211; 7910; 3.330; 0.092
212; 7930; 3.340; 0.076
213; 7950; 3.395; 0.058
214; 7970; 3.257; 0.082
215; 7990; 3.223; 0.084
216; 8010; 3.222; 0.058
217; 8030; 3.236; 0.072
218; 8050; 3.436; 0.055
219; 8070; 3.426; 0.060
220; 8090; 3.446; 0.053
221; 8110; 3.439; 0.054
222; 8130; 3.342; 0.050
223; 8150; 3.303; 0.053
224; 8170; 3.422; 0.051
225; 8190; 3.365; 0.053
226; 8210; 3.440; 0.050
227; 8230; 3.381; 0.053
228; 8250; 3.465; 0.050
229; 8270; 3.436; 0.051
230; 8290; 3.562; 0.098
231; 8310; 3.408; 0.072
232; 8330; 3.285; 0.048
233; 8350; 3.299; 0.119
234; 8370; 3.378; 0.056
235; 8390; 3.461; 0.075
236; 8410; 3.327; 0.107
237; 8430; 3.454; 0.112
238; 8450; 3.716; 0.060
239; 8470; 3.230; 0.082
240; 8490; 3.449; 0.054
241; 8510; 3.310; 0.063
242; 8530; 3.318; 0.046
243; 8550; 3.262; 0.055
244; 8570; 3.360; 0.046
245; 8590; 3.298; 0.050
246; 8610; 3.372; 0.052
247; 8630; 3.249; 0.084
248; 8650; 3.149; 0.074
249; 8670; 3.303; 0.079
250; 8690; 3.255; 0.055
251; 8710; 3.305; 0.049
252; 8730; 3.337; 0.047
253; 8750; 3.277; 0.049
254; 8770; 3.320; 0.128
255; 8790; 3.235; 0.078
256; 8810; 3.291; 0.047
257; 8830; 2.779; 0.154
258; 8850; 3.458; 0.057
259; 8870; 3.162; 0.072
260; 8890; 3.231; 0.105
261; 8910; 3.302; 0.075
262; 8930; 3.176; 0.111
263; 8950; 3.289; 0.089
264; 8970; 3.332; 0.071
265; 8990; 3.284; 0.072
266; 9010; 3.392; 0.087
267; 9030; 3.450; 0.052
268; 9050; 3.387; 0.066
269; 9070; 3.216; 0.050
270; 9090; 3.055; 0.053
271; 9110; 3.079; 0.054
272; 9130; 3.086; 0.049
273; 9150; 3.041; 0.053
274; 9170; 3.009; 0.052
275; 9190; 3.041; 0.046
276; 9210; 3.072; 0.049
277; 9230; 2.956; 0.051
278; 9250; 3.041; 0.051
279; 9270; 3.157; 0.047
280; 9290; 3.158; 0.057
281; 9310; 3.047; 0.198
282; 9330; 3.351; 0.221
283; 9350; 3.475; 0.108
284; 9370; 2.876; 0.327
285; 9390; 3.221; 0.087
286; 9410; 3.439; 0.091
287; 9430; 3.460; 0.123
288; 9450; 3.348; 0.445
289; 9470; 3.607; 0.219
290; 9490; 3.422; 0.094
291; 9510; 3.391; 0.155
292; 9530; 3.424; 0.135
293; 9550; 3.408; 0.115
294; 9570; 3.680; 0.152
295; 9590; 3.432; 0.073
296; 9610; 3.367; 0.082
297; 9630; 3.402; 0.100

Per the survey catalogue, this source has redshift 0.282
